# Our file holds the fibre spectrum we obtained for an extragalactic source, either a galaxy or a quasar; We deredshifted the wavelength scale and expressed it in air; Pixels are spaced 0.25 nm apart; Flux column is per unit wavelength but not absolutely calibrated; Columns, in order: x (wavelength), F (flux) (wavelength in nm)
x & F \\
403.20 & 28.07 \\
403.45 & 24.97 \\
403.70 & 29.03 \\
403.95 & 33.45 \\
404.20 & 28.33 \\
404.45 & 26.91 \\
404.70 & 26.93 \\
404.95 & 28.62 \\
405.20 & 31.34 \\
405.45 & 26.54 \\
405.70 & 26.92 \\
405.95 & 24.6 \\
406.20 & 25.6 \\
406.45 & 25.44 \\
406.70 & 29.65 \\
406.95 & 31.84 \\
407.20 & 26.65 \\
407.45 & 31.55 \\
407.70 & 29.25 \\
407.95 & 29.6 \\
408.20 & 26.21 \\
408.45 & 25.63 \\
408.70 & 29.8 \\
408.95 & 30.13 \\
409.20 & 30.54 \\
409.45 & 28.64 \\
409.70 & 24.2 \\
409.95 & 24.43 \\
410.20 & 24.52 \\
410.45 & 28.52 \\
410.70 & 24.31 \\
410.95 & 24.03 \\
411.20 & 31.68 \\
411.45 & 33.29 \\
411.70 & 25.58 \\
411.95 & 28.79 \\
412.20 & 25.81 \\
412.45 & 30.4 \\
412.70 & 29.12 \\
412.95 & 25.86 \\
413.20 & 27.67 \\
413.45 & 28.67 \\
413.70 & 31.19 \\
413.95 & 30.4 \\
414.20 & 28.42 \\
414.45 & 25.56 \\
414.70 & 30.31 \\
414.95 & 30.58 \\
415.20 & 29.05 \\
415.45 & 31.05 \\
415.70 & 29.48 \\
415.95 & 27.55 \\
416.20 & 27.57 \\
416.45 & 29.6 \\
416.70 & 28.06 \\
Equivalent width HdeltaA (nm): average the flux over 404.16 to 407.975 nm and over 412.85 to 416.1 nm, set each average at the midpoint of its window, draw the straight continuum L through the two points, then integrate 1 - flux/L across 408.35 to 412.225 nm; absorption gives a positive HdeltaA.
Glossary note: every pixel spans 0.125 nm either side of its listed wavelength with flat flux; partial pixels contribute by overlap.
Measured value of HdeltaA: 0.13 nm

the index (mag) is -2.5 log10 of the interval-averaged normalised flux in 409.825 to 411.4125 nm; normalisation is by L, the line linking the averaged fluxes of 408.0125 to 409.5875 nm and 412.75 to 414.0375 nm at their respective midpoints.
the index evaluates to 0.08 mag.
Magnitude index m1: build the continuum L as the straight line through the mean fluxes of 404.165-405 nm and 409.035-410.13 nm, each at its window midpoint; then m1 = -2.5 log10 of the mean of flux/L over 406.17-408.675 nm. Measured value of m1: -0.04 mag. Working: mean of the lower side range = 27.5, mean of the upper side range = 26.9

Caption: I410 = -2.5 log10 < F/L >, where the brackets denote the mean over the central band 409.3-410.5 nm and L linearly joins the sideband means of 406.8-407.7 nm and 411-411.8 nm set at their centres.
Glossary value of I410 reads 0.15 mag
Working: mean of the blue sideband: 29.9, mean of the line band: 26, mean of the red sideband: 29.8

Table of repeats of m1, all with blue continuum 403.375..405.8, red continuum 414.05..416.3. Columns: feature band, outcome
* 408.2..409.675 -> 0.01 mag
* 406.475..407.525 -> -0.03 mag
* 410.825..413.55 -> 0.02 mag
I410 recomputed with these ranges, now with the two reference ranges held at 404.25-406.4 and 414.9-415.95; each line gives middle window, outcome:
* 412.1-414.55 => 0.031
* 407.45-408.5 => -0.018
